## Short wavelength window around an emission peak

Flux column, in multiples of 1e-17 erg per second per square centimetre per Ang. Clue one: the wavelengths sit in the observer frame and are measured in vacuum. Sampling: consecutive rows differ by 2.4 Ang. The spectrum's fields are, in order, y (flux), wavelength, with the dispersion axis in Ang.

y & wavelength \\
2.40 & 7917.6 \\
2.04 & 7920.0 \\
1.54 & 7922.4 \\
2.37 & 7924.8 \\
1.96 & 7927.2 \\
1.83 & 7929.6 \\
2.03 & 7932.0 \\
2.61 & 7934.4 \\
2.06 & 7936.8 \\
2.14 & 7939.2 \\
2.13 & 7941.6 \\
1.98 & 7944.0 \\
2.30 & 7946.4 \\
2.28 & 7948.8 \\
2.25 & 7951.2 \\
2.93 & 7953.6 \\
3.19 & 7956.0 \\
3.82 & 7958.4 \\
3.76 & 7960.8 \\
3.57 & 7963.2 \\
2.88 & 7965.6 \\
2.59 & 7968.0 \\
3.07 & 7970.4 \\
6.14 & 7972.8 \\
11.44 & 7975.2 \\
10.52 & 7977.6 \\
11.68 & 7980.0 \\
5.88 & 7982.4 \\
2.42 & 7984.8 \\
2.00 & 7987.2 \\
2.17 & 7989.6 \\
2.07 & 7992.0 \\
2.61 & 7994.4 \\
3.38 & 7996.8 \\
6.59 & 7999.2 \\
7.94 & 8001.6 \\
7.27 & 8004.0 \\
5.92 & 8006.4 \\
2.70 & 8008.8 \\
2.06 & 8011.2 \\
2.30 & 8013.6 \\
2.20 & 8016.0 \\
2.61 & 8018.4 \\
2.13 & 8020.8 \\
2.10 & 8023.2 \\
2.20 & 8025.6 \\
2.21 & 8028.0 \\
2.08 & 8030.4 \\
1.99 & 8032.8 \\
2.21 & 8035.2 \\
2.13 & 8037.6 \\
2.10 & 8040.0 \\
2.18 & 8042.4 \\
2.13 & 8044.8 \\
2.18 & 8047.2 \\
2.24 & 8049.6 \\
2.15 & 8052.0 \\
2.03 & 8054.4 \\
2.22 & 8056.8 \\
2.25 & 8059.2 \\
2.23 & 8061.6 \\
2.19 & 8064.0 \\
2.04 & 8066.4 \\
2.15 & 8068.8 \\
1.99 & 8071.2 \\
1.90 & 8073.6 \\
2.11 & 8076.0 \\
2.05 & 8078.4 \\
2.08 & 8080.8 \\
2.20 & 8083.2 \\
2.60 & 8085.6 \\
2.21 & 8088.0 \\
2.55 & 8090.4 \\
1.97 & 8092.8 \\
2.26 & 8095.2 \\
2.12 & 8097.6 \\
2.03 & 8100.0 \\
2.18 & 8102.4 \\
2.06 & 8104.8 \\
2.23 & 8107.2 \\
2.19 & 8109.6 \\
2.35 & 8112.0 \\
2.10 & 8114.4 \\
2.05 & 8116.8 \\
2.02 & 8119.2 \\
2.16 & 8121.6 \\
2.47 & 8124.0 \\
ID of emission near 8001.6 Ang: [N II] 6583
